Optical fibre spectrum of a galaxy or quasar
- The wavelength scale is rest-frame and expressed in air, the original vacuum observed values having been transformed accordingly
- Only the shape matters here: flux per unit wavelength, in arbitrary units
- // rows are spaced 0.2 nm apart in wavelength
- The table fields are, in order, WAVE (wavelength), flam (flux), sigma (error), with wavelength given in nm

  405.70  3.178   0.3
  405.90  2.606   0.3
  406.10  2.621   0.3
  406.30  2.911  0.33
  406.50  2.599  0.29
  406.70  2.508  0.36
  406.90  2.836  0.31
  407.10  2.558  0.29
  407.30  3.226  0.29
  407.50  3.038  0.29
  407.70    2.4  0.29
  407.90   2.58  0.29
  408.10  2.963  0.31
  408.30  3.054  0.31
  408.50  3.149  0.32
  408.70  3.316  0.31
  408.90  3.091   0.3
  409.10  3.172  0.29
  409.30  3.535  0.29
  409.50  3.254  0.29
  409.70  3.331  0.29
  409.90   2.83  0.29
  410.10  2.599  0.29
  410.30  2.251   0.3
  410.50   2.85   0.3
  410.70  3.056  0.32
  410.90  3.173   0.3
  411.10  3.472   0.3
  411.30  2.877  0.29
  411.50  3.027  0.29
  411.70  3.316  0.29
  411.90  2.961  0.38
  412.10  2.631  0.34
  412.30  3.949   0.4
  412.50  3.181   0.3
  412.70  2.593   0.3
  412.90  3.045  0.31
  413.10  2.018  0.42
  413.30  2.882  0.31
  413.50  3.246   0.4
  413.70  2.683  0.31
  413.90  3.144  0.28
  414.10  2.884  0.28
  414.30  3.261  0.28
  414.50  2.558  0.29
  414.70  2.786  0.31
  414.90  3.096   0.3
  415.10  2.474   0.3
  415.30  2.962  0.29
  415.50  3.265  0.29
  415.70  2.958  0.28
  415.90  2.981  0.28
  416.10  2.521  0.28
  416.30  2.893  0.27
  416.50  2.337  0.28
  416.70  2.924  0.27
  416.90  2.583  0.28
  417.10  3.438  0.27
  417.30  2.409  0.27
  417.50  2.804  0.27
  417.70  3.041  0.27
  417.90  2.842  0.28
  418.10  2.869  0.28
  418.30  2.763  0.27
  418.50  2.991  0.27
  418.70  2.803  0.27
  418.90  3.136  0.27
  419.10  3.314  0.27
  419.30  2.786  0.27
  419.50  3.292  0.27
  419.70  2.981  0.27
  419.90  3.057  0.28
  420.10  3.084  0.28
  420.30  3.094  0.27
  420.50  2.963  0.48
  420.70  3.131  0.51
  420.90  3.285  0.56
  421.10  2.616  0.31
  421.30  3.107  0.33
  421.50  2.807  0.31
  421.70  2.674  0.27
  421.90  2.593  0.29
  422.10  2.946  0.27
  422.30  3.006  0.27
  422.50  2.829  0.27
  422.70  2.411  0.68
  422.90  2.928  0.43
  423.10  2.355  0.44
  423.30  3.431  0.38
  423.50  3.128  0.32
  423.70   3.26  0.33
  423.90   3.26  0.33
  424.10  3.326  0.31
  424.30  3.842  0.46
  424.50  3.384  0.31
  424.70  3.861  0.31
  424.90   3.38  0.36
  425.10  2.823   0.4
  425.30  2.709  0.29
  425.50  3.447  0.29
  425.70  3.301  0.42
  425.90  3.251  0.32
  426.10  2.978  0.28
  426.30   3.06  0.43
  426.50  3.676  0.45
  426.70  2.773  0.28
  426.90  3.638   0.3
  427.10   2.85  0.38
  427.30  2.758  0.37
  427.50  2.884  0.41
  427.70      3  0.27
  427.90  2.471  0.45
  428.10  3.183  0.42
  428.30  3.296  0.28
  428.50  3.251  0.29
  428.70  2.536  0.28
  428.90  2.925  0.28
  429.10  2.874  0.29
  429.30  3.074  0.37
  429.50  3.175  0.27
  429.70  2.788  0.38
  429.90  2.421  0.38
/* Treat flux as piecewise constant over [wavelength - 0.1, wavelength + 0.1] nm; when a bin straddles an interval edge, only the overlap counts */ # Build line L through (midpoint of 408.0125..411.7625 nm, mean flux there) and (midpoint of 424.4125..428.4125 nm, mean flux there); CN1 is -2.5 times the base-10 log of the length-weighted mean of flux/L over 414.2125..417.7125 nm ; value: 0.09 mag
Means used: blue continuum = 3.07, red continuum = 3.14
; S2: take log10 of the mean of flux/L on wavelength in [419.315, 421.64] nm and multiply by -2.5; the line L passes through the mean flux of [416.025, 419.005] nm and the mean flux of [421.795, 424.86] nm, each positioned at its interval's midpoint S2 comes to -0.02 mag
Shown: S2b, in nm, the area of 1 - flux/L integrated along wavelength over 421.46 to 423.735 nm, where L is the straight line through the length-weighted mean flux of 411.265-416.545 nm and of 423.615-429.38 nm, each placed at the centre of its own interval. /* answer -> 0.16 nm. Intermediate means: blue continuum 2.91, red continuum 3.14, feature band 2.85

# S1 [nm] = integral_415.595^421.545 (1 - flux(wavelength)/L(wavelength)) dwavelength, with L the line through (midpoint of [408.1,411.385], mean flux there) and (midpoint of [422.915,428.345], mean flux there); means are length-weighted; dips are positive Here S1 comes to 0.35 nm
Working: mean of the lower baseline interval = 3.06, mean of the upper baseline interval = 3.16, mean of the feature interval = 2.93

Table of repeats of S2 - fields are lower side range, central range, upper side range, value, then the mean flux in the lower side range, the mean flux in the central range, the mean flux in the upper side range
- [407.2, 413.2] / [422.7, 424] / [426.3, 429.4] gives 0.000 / 3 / 3.01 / 3.01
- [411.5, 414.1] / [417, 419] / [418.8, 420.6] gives 0.052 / 2.97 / 2.91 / 3.08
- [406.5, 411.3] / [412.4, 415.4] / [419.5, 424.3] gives 0.044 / 2.96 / 2.85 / 2.99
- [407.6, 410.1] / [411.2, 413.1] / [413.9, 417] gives -0.025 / 3.04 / 3.01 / 2.84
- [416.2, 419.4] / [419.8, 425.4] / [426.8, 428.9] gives -0.044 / 2.87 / 3.05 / 2.98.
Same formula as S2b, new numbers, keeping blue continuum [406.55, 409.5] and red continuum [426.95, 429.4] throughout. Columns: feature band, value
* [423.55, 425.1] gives -0.251 nm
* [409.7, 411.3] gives 0.023 nm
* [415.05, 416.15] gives 0.023 nm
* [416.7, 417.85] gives 0.036 nm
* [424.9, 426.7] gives -0.125 nm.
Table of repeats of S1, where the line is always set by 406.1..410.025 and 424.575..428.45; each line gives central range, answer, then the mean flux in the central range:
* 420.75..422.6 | 0.12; 2.88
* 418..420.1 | 0.04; 3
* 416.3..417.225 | 0.07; 2.82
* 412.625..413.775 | 0.10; 2.75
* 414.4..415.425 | 0.08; 2.79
